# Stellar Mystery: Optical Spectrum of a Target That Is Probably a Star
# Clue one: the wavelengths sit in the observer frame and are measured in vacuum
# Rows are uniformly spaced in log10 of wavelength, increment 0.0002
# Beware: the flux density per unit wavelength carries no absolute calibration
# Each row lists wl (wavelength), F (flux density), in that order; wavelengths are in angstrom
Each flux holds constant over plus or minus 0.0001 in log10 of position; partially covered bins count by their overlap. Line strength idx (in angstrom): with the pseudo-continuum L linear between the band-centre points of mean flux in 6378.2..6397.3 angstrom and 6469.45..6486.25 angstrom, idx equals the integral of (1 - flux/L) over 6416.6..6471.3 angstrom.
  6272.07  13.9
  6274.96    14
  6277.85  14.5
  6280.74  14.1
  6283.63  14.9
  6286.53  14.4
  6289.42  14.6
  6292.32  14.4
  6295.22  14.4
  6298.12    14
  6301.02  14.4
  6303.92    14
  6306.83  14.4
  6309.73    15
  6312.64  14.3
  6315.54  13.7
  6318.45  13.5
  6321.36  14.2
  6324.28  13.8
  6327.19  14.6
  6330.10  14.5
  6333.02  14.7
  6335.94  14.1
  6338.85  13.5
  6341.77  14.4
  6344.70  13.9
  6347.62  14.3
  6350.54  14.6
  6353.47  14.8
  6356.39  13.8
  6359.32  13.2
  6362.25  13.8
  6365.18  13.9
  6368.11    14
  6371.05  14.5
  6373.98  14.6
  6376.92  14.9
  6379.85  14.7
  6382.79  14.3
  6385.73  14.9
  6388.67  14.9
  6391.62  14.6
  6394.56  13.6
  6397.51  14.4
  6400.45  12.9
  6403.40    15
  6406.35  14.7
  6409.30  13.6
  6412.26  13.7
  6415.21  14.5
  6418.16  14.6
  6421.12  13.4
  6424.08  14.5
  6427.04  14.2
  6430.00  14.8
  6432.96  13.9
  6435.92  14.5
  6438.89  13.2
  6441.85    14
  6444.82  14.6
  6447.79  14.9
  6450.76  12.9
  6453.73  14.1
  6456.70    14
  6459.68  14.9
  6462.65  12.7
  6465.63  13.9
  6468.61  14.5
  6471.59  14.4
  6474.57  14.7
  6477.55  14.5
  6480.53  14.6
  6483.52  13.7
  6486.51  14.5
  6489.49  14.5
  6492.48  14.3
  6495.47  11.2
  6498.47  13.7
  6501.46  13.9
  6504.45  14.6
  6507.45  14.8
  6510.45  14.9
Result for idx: 1.3 angstrom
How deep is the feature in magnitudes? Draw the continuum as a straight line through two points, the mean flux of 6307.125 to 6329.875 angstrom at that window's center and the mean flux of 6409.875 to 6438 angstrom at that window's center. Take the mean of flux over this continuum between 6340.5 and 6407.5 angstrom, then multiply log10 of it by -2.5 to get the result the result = -0.01 mag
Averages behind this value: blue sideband 14.2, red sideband 14.2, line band 14.3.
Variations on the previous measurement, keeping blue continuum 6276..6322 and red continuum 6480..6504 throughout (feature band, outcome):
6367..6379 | -0.032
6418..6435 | -0.019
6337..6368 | 0.011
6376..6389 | -0.048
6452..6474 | -0.016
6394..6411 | -0.001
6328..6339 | -0.008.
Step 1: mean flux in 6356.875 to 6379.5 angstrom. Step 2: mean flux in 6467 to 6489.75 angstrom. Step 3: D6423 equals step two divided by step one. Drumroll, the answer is 1.02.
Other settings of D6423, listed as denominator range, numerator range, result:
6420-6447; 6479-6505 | 0.98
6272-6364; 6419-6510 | 0.99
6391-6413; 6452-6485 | 1.01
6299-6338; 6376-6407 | 1.01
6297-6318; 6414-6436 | 1.00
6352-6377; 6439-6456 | 0.99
